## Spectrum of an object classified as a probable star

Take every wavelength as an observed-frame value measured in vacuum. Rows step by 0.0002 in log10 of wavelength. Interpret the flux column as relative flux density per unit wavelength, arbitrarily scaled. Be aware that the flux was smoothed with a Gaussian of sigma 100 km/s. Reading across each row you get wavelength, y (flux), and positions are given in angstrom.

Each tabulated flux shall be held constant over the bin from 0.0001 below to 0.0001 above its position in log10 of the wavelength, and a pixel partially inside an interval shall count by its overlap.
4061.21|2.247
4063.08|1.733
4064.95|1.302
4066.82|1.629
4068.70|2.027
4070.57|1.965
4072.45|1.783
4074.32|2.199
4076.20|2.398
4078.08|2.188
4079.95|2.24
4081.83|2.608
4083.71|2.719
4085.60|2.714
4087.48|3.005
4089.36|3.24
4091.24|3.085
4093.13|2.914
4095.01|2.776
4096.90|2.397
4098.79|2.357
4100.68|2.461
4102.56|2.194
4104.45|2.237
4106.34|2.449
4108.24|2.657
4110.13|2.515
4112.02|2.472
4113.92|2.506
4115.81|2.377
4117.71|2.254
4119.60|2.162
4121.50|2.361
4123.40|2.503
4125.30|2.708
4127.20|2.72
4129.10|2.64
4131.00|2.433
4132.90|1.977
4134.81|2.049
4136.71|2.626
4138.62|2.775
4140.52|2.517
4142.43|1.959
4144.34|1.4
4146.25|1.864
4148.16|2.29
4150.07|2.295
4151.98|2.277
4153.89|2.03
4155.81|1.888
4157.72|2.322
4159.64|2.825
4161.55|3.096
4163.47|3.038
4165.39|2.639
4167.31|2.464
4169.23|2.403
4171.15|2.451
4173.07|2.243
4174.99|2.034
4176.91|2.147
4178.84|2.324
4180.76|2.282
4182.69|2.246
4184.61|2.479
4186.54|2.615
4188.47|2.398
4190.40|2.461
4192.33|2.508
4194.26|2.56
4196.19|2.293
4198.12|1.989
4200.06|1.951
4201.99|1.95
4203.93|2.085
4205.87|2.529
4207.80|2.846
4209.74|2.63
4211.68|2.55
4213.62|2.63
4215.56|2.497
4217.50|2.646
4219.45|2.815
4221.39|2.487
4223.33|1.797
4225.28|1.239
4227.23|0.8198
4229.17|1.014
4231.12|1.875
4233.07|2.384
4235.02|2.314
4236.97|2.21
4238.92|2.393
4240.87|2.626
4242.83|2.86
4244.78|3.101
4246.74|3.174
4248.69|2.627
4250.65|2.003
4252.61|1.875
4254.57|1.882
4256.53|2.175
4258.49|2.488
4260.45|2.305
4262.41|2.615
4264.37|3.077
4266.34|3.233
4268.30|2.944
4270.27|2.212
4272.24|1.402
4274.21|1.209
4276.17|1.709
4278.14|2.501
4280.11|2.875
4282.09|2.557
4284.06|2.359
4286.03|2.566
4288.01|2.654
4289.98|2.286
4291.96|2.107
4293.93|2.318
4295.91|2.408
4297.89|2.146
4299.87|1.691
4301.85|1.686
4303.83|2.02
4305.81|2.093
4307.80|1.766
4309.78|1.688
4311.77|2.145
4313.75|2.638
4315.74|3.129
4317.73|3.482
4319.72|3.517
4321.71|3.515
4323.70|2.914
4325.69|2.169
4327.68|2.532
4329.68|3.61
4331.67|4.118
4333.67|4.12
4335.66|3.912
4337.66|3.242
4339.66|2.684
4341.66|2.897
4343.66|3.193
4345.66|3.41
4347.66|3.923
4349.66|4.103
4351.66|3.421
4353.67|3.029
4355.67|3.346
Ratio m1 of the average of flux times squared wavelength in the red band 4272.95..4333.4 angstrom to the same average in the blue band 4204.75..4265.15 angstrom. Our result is 1.10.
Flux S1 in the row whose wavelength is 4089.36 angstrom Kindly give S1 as 3.24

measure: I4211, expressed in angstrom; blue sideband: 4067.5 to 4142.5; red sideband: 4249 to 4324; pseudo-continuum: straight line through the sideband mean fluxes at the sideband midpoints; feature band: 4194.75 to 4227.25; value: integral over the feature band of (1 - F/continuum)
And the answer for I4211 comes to 1.9 angstrom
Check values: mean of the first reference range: 2.46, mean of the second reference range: 2.37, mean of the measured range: 2.27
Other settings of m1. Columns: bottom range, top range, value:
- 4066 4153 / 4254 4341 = 1.18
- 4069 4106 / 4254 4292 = 1.04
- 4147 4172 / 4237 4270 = 1.09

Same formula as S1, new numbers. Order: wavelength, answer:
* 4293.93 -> 2.318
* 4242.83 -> 2.86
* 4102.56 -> 2.194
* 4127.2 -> 2.72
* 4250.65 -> 2.003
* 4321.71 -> 3.515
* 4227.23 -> 0.8198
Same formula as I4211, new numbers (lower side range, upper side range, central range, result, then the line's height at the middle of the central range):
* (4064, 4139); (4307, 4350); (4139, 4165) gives 2.6 angstrom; 2.57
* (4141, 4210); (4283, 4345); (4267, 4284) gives 2.6 angstrom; 2.6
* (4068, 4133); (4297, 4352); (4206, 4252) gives 6.7 angstrom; 2.73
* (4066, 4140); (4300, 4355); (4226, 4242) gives 4.7 angstrom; 2.76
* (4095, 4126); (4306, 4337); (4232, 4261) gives 3.8 angstrom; 2.79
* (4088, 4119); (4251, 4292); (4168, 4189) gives 1.1 angstrom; 2.46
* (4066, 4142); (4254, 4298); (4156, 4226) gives 0.0 angstrom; 2.4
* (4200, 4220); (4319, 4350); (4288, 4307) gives 6.0 angstrom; 3.09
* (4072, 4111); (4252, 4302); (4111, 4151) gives 2.6 angstrom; 2.49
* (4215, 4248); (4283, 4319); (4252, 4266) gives -0.8 angstrom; 2.27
